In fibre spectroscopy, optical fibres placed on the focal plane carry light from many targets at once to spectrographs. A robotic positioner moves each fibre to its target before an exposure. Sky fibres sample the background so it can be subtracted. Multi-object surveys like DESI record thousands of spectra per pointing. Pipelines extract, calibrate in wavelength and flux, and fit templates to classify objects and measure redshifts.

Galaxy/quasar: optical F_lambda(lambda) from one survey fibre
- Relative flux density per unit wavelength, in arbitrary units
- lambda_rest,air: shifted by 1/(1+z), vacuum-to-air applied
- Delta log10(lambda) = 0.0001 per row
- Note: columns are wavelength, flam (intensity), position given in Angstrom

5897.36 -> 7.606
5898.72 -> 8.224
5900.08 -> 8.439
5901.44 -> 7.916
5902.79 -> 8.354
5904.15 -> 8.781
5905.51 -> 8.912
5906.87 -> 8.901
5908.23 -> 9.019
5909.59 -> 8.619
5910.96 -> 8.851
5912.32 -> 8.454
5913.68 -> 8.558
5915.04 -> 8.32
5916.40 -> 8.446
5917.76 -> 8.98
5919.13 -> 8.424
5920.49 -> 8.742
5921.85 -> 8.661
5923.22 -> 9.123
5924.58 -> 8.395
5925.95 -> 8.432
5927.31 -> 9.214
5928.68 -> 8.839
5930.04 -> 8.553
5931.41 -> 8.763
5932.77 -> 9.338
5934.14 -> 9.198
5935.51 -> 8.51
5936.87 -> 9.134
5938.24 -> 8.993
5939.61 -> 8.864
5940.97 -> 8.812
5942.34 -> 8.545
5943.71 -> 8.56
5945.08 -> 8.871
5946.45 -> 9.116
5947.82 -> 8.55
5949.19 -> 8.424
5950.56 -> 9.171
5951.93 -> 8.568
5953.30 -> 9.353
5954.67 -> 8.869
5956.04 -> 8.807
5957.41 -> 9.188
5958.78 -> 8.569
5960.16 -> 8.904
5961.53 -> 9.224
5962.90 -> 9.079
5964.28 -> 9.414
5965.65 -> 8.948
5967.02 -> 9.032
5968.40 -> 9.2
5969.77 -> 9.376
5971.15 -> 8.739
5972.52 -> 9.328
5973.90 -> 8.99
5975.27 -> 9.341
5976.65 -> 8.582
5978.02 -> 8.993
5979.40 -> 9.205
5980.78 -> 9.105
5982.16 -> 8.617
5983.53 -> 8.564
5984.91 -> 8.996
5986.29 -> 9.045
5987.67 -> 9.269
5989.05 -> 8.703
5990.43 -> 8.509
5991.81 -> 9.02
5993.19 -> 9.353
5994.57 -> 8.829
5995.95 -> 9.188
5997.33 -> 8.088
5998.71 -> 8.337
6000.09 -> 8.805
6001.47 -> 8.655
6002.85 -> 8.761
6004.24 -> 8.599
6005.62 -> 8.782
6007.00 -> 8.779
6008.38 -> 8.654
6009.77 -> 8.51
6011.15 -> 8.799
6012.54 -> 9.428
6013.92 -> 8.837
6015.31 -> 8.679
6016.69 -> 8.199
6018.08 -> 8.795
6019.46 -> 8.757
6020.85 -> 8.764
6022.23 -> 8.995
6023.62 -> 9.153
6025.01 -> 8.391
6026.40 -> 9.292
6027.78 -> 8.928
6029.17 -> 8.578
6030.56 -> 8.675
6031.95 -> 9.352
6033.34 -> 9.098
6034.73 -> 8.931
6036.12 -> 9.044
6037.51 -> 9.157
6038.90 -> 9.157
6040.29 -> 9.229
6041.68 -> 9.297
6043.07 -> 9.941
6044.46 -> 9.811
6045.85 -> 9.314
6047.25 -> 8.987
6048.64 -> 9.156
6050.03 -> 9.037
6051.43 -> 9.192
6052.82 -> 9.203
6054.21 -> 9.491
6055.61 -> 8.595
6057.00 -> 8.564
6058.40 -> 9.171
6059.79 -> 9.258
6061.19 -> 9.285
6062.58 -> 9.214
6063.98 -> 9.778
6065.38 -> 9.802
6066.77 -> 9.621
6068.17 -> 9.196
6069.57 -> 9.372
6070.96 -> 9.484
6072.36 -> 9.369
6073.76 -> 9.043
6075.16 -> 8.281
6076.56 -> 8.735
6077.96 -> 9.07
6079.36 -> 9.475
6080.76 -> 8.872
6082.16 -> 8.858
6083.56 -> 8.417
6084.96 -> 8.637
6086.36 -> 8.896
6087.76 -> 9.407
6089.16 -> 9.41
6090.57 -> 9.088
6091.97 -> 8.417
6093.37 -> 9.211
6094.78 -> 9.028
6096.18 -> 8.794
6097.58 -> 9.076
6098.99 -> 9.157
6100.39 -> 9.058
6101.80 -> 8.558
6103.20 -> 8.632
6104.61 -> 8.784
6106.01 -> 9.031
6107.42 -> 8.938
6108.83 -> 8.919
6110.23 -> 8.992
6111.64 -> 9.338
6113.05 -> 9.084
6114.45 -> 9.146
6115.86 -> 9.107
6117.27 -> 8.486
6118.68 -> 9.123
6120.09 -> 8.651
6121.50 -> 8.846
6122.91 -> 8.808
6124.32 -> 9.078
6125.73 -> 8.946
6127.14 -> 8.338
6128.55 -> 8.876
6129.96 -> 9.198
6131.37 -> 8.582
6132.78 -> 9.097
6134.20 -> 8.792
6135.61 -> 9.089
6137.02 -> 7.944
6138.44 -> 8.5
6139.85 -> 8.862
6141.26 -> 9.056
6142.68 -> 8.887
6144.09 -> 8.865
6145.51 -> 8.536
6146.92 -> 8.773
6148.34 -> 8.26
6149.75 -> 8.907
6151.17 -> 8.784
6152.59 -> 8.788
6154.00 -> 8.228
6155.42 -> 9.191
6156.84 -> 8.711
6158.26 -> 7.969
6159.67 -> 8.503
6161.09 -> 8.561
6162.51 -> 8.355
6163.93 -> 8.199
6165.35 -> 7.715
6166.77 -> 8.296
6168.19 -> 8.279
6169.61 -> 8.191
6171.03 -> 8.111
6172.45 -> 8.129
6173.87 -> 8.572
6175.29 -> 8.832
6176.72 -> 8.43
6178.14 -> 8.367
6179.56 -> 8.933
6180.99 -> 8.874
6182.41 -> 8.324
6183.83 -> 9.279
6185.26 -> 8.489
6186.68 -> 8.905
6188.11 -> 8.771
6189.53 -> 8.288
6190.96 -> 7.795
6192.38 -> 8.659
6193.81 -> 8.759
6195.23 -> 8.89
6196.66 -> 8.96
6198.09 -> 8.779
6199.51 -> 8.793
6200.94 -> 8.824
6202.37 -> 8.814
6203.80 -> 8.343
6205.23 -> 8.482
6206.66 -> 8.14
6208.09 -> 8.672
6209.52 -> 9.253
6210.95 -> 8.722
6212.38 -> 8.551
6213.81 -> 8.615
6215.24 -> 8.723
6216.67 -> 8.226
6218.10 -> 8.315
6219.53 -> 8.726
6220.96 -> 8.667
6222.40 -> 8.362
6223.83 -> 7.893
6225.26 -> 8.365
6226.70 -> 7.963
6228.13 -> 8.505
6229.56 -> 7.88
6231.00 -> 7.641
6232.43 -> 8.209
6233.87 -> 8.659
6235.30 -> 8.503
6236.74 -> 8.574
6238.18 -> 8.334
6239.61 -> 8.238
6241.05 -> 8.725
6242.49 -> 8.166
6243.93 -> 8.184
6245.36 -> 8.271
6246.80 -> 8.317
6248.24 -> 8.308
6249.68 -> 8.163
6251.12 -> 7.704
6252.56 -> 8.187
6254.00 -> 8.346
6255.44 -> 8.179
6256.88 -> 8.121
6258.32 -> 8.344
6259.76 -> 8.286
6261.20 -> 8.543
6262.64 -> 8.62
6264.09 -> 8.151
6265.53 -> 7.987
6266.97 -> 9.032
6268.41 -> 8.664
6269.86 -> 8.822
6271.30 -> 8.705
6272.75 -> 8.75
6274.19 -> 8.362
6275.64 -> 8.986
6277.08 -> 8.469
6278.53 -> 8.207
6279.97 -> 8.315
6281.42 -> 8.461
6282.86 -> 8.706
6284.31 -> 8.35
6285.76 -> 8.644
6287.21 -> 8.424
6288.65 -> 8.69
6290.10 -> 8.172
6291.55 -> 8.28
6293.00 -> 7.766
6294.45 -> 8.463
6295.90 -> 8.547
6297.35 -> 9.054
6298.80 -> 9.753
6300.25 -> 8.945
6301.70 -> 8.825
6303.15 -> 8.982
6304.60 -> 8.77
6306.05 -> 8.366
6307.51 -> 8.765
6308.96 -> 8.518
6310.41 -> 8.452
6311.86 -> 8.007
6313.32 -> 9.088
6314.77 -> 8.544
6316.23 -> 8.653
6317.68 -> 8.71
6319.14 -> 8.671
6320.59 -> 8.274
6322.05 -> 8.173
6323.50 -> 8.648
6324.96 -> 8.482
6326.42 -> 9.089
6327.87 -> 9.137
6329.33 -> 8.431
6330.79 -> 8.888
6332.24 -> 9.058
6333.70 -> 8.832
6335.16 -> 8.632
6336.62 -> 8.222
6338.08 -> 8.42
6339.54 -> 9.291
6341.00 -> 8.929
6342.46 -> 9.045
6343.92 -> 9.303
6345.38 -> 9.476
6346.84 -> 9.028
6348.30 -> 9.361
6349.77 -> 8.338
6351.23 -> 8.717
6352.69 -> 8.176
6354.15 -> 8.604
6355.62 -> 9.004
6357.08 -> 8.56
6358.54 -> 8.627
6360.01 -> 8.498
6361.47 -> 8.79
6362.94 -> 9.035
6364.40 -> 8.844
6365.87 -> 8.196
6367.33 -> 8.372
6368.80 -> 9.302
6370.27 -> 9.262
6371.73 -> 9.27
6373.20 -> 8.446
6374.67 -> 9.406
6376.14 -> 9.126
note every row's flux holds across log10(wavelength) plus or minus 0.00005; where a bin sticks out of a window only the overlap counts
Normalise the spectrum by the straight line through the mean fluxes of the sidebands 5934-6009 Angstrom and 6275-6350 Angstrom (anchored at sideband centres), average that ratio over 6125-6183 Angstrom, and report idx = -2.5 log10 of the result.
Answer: 0.025 mag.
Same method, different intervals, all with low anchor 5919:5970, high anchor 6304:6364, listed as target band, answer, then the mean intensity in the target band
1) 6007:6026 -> 0.011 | 8.77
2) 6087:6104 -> -0.019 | 8.98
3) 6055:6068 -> -0.050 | 9.26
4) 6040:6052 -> -0.058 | 9.33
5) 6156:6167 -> 0.063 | 8.3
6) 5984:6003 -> 0.006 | 8.82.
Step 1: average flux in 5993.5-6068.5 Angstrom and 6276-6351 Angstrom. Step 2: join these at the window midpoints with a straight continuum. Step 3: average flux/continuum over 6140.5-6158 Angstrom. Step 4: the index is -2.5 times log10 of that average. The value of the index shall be 0.02 mag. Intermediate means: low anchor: 9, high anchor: 8.68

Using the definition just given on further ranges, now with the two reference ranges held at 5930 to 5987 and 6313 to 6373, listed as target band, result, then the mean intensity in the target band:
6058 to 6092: -0.030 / 9.14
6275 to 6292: 0.041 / 8.48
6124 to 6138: 0.011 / 8.78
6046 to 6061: -0.021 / 9.08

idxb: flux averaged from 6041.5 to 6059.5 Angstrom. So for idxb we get 9.21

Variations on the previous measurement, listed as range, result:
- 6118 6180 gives 8.62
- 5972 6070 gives 9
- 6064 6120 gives 9.03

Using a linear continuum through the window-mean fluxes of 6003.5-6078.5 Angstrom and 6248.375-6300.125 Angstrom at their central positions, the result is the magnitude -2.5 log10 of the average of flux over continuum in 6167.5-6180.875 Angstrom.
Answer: 0.03 mag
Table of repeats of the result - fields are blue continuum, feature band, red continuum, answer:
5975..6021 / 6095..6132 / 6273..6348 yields -0.02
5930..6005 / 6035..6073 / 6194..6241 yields -0.06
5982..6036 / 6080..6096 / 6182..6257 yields -0.03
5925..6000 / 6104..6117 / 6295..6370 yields -0.02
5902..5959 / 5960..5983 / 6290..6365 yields -0.04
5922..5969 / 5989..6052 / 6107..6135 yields 0.00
